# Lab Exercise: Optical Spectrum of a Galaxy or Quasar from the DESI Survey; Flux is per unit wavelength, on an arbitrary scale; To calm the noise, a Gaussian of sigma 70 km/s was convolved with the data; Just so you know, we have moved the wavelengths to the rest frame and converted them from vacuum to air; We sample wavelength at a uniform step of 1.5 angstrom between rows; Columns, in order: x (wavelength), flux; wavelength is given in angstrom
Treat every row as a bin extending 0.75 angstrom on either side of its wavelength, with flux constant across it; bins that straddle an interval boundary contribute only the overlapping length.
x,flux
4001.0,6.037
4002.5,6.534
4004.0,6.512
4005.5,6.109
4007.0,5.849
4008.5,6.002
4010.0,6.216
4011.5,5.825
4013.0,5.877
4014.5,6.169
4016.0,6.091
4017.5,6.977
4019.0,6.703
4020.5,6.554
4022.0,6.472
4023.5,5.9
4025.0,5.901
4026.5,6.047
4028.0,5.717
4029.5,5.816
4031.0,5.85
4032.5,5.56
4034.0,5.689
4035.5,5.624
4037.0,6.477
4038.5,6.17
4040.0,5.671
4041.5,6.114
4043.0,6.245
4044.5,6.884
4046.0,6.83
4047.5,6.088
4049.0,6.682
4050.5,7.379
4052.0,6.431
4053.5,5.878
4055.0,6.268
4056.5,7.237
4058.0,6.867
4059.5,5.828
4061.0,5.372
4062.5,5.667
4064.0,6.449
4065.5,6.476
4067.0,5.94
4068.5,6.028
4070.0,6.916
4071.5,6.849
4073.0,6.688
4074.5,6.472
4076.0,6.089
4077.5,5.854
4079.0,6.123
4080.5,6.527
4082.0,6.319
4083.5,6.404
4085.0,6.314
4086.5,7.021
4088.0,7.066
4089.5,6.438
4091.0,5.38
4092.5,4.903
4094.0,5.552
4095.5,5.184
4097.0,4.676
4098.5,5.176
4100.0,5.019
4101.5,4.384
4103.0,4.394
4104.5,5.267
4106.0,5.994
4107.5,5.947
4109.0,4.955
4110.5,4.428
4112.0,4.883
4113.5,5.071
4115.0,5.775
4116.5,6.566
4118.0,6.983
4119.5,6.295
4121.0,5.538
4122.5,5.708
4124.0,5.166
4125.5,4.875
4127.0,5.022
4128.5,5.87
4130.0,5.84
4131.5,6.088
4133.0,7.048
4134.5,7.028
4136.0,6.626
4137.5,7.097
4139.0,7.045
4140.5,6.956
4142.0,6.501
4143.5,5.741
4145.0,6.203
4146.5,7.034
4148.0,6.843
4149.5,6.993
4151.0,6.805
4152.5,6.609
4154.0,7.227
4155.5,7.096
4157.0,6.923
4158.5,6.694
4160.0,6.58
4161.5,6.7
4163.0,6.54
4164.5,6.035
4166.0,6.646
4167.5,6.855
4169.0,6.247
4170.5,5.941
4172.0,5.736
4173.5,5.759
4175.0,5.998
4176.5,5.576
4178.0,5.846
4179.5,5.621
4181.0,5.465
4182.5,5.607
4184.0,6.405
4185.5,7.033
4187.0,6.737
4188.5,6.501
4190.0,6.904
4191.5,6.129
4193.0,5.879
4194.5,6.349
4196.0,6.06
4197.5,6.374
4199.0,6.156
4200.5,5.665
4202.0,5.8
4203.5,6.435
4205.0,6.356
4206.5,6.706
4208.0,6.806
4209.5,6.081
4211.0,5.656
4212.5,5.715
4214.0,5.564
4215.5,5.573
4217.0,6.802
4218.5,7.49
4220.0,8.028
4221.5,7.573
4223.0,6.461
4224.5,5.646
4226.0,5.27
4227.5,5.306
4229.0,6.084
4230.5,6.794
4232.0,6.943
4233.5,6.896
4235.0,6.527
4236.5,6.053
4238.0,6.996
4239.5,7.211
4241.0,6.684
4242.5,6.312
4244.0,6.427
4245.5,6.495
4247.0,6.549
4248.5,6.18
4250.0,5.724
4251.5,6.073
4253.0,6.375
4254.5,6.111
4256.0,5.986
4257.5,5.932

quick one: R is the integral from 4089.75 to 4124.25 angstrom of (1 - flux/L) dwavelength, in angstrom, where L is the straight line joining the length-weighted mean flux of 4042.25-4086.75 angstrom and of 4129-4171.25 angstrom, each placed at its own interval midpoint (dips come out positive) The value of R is 6.0 angstrom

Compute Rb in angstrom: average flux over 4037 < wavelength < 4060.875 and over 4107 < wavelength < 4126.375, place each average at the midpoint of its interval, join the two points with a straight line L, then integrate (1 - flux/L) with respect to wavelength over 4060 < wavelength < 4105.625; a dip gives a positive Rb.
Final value 0.7 angstrom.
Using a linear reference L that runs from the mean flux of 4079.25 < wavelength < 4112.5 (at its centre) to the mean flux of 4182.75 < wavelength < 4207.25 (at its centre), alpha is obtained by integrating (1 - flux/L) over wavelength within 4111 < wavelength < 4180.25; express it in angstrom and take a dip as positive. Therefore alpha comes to -3.6 angstrom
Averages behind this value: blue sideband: 5.57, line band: 6.26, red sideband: 6.33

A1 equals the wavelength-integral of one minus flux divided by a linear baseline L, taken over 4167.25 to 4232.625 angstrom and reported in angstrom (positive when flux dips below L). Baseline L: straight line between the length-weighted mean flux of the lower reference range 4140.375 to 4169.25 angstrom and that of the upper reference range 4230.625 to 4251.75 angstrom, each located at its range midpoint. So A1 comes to 3.67 angstrom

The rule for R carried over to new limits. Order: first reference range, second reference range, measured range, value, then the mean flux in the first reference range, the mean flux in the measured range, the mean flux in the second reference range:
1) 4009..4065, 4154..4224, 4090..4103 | 2.6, 6.2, 5.02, 6.34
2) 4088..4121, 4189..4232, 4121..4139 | -1.3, 5.44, 6.05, 6.29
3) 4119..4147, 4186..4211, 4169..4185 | 1.1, 6.19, 5.84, 6.3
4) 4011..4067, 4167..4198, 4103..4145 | 1.7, 6.21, 5.91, 6.14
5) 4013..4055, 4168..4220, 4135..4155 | -1.8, 6.21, 6.75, 6.18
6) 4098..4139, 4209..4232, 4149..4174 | -2.6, 5.7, 6.56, 6.29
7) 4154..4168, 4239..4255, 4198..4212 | 0.8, 6.7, 6.18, 6.37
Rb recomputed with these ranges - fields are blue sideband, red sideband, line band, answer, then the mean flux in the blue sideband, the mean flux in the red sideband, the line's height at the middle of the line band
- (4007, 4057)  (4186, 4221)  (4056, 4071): -0.08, 6.21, 6.35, 6.24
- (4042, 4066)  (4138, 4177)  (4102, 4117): 2.73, 6.41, 6.52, 6.47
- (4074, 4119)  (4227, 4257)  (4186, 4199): -0.44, 5.7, 6.39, 6.16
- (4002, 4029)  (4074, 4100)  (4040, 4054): -0.91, 6.19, 5.94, 6.08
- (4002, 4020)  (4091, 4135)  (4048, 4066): -1.43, 6.24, 5.49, 5.9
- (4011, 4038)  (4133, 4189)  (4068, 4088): -0.74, 6.07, 6.47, 6.23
